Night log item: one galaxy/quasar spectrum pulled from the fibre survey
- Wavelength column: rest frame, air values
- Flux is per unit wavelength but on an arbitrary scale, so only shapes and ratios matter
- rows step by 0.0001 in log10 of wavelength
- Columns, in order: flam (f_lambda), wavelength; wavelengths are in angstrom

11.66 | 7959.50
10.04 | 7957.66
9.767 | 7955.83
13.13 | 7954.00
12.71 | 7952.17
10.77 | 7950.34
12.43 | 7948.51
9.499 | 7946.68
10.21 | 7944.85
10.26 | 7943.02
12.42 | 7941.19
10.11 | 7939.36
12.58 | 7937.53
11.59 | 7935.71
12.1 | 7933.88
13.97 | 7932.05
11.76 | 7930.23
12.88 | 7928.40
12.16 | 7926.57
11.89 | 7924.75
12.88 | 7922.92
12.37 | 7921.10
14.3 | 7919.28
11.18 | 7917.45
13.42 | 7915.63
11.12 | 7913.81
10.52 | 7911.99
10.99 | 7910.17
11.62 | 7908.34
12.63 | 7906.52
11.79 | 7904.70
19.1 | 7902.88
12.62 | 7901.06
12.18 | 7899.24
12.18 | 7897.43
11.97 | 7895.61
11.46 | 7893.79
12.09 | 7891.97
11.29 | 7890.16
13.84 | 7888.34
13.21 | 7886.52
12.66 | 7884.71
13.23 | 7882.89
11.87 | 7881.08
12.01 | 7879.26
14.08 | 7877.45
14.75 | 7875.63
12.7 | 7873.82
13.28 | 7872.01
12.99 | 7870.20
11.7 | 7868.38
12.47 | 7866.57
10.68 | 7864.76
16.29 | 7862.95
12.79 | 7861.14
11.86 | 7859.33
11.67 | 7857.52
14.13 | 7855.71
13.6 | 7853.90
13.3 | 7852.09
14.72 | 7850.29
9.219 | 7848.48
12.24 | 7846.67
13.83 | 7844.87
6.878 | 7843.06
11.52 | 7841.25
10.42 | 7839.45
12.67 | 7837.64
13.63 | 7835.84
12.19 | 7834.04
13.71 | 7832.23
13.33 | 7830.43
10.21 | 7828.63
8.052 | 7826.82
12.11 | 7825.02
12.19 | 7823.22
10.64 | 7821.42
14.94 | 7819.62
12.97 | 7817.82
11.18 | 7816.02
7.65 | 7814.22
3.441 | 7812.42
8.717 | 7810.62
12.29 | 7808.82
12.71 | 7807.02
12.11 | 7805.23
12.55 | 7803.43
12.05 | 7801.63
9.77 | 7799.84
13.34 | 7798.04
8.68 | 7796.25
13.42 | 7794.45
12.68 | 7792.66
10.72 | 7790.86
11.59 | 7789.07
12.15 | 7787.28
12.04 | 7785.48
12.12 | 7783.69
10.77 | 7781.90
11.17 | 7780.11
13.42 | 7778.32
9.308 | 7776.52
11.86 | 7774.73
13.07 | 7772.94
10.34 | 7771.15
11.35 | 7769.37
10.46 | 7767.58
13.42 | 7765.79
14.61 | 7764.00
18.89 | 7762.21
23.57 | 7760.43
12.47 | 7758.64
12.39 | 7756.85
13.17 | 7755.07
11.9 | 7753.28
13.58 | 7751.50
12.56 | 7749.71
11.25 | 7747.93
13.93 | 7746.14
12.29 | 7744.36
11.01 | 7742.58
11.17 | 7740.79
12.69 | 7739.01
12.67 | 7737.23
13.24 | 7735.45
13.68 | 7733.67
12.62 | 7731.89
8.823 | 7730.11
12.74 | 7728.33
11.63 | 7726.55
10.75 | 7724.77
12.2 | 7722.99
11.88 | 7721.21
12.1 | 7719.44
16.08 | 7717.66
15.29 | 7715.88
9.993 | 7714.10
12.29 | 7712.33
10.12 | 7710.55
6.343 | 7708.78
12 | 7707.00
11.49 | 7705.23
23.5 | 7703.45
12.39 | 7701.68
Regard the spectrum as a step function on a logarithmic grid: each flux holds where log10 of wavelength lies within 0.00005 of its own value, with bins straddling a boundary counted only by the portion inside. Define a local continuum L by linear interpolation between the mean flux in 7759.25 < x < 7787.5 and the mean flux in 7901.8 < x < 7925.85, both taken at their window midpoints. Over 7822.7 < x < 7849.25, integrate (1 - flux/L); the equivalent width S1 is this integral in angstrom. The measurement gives 2.8 angstrom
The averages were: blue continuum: 13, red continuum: 12.6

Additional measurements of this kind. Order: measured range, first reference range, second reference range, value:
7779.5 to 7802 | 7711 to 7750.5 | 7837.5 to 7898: 1.4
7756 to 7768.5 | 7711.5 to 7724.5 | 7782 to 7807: -3.0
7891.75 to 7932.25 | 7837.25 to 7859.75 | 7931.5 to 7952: -2.9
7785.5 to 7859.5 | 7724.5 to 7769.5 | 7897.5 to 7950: 6.1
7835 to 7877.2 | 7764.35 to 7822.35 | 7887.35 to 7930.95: -2.0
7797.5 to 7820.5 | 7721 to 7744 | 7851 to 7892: 2.7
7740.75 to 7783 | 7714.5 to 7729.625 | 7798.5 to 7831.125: -3.4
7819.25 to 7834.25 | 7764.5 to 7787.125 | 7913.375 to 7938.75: 0.2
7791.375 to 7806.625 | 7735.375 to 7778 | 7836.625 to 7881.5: 1.1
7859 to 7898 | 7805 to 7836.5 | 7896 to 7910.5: -1.0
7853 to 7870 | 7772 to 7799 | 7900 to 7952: -1.2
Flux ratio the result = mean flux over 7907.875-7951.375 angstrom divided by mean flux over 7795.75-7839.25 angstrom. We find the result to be 1.0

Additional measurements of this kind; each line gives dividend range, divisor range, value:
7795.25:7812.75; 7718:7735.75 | 0.90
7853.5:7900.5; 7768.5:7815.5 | 1.14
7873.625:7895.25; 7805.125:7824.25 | 1.18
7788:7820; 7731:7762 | 0.83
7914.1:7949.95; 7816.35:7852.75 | 1.00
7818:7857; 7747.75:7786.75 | 0.94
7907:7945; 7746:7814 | 0.99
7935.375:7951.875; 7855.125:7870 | 0.88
